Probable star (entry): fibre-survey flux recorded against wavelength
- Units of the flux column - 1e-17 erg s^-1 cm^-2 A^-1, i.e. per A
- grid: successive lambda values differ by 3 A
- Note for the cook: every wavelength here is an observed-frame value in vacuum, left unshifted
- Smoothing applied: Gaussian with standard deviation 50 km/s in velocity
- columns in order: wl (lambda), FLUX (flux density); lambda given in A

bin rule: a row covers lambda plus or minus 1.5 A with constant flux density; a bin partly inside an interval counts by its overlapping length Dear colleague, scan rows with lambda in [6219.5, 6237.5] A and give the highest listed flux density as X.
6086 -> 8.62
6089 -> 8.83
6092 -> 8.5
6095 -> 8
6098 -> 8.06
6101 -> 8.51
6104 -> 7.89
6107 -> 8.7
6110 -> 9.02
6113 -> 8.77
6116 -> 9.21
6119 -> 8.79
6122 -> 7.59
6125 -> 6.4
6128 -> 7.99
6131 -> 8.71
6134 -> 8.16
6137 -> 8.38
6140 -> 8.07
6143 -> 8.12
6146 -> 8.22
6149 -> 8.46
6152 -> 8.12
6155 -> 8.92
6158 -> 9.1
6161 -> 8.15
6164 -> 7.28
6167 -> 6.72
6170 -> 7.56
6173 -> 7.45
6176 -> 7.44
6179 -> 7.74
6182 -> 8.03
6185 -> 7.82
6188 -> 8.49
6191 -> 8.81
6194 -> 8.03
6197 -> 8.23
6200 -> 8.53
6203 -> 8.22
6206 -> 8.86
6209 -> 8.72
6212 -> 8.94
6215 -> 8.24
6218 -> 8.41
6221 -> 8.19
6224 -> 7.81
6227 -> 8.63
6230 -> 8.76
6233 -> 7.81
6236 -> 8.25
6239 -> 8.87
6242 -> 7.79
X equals 8.76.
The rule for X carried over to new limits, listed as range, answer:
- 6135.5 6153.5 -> 8.46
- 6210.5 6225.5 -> 8.94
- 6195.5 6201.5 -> 8.53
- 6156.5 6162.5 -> 9.1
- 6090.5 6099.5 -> 8.5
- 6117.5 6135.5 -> 8.79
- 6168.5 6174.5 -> 7.56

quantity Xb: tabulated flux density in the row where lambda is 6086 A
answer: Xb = 8.62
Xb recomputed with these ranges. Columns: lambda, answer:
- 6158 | 9.1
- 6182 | 8.03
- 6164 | 7.28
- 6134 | 8.16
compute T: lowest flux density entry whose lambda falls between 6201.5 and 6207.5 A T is 8.22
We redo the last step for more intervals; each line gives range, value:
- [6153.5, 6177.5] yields 6.72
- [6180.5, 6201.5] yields 7.82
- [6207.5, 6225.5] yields 7.81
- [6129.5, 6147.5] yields 8.07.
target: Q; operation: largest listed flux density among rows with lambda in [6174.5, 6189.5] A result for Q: 8.49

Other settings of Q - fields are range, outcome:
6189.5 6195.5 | 8.81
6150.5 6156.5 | 8.92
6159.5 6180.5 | 8.15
